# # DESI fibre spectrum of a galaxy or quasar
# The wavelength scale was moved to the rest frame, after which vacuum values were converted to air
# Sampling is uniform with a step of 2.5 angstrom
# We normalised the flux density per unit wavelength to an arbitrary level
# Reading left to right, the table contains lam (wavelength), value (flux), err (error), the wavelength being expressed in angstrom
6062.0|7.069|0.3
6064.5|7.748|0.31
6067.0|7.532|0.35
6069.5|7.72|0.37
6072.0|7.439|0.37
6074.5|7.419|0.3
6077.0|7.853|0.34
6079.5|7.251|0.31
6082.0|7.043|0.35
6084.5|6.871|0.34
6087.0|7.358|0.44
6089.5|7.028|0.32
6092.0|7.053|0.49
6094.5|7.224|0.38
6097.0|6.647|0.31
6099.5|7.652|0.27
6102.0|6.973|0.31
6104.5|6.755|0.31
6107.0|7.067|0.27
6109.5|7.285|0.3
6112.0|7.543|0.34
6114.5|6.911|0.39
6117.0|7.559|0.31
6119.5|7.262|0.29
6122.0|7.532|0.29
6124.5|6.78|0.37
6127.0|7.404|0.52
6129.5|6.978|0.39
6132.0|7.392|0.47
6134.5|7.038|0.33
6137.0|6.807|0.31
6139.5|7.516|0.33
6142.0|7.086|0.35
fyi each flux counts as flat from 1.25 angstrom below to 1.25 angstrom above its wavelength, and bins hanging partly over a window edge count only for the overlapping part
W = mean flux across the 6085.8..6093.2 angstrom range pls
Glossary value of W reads 7.15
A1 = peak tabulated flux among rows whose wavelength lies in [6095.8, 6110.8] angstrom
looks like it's 7.652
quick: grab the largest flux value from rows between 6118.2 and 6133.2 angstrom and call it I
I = 7.532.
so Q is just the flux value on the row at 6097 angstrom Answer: 6.647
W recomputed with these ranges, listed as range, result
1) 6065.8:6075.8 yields 7.53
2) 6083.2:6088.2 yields 7.11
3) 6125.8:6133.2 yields 7.26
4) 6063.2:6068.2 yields 7.64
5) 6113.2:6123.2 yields 7.32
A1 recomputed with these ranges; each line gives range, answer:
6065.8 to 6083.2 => 7.853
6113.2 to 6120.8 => 7.559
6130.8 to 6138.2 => 7.392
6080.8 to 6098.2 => 7.358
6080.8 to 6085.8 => 7.043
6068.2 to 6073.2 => 7.72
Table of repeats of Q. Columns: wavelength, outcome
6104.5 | 6.755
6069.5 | 7.72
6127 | 7.404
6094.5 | 7.224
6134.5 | 7.038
